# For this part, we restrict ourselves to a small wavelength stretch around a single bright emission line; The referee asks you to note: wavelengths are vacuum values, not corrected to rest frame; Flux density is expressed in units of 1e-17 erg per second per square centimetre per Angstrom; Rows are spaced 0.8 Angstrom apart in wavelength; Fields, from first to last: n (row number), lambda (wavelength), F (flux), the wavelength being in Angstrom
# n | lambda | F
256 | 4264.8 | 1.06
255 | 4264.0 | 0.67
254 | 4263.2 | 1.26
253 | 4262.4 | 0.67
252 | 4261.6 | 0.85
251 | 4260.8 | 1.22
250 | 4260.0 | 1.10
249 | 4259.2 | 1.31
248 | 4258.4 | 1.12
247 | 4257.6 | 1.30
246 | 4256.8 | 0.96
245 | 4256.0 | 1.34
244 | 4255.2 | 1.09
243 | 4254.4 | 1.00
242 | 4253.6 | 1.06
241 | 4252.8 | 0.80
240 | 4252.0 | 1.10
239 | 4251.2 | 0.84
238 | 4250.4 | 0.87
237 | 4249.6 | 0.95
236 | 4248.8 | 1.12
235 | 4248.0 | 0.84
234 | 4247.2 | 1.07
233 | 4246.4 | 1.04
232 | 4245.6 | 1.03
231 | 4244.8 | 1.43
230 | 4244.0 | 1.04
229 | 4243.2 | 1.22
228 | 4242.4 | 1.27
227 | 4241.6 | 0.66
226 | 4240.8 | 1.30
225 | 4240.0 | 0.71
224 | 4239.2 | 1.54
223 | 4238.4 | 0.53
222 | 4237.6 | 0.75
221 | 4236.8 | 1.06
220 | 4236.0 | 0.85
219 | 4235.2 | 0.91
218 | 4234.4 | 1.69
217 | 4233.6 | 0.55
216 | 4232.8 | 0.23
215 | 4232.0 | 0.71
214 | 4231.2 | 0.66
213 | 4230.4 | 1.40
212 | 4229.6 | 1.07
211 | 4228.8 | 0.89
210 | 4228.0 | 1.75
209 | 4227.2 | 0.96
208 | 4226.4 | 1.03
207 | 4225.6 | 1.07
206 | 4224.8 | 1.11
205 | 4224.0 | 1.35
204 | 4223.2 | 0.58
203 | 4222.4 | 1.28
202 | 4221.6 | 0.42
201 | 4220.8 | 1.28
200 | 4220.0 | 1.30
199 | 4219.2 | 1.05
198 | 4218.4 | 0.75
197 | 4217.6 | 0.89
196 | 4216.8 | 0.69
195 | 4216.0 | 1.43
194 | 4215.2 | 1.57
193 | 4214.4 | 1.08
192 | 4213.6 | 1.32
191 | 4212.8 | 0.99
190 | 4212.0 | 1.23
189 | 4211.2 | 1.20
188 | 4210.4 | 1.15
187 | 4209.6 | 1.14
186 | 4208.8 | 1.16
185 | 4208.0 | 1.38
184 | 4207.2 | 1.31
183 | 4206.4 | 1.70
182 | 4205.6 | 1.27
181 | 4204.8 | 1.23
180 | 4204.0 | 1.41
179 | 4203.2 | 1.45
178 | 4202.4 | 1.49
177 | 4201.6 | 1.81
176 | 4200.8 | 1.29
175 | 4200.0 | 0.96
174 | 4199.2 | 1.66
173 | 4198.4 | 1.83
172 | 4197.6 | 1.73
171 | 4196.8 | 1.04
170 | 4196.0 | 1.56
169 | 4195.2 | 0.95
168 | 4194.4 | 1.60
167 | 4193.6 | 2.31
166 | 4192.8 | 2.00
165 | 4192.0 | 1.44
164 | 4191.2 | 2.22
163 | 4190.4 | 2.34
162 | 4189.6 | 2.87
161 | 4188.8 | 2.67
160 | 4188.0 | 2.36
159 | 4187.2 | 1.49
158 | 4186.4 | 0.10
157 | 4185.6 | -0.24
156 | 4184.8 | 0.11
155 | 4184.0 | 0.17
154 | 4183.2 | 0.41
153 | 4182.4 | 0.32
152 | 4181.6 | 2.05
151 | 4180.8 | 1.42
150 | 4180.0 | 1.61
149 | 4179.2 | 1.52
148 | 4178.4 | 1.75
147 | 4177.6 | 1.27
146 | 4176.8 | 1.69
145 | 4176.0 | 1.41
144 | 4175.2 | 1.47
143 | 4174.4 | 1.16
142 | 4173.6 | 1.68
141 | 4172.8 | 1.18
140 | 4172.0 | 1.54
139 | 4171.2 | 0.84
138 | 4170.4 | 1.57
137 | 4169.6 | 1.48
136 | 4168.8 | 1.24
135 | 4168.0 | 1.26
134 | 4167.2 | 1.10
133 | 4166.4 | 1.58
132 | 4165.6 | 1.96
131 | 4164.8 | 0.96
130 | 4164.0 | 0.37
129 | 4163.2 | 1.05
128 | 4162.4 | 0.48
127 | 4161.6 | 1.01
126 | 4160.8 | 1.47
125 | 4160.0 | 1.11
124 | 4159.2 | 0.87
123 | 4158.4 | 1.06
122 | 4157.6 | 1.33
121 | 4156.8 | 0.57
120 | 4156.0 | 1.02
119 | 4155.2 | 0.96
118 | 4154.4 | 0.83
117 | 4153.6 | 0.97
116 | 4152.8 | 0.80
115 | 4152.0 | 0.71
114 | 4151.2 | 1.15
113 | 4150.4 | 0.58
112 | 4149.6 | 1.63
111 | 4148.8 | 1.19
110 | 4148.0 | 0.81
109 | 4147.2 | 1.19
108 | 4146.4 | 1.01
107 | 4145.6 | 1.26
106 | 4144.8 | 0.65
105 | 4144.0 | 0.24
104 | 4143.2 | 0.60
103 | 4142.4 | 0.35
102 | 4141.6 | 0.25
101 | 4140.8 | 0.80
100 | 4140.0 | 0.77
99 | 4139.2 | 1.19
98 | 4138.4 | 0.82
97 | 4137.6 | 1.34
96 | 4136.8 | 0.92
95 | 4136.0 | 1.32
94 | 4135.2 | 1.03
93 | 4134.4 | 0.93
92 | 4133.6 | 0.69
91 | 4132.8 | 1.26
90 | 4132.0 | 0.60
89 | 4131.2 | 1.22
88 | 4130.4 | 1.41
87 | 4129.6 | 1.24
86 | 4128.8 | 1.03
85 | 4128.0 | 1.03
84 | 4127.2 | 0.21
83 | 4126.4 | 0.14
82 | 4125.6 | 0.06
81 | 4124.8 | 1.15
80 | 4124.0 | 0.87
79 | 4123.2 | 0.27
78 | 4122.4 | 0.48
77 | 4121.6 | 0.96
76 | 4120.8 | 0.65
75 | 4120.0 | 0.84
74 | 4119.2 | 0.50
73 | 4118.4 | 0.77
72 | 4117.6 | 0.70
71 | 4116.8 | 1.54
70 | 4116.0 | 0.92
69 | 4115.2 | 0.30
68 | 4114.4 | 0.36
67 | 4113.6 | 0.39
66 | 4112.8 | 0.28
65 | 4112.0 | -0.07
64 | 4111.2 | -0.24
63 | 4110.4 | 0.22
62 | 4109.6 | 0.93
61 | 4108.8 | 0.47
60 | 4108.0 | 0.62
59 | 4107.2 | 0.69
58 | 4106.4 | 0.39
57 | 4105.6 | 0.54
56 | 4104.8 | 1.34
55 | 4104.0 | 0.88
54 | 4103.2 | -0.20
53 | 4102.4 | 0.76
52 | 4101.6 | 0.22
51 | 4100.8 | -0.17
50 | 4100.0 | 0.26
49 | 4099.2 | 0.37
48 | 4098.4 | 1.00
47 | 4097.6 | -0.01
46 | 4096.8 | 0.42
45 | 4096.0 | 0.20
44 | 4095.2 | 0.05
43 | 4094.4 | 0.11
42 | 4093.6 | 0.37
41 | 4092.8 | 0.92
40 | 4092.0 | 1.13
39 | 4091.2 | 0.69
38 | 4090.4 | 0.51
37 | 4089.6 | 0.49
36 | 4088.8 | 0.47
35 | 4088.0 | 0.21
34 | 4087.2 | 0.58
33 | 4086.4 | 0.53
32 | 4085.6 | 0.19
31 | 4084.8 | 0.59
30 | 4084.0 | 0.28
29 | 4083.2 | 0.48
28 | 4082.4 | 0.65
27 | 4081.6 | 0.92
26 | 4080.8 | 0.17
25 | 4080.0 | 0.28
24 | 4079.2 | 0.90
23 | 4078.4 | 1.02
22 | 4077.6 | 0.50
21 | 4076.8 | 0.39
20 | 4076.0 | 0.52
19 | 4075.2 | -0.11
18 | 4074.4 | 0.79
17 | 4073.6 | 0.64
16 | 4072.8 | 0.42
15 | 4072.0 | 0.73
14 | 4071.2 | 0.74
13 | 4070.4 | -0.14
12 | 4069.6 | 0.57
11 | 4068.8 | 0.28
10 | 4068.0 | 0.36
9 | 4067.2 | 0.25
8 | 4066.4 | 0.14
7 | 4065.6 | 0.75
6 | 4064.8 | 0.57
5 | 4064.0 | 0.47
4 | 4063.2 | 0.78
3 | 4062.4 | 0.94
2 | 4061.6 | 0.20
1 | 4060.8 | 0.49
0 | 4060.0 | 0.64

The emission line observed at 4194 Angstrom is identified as Lyman alpha 1216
